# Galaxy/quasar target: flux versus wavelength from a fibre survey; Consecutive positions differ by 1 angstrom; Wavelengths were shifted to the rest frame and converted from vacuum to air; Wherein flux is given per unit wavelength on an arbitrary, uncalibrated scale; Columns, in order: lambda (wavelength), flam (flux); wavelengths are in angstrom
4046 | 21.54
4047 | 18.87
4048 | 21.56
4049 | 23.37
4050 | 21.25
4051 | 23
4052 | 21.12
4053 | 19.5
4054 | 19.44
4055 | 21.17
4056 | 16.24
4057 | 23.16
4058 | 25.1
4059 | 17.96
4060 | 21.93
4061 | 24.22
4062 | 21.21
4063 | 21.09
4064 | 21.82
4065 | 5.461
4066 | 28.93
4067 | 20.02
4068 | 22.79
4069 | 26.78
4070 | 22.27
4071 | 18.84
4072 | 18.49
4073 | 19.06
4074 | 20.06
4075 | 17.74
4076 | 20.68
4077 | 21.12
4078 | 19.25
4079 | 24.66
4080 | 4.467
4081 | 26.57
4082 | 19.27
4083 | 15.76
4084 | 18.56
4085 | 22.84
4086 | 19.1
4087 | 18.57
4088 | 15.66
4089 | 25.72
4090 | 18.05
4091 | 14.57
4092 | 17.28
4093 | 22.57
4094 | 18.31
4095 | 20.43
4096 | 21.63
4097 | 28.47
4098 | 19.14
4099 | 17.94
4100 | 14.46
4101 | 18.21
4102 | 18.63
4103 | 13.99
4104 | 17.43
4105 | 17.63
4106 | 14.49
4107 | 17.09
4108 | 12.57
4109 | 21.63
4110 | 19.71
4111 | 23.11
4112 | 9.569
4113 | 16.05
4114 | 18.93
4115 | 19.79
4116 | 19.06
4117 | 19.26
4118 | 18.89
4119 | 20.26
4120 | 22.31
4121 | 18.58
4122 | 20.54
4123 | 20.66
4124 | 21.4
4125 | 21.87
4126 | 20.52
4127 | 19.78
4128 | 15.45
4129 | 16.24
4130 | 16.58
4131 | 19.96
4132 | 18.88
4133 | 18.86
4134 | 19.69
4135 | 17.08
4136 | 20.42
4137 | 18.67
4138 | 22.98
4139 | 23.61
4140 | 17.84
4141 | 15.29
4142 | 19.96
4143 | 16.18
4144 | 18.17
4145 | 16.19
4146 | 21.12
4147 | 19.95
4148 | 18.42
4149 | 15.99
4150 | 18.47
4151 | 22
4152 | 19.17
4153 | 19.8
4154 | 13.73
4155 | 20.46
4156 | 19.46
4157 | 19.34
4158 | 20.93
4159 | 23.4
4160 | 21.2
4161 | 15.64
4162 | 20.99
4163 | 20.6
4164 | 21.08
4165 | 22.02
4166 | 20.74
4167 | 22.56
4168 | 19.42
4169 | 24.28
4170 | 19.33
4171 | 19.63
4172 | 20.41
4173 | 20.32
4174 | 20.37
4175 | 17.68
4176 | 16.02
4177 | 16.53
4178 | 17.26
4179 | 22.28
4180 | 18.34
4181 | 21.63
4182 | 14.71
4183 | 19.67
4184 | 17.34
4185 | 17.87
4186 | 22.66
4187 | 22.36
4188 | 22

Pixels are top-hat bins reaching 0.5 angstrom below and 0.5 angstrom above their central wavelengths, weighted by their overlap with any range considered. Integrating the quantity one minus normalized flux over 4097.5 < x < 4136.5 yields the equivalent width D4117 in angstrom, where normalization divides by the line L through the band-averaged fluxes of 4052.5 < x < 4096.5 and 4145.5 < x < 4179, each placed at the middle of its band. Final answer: 2.9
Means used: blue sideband 20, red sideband 19.7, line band 18.4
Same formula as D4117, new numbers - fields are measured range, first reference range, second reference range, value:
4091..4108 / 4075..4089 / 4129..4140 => 0.83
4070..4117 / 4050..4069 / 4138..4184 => 4.05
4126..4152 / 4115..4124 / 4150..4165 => 1.55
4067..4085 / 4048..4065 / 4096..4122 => 0.09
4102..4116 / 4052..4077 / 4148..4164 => 1.98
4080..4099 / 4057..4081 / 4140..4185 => 0.42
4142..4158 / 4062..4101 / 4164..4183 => 0.81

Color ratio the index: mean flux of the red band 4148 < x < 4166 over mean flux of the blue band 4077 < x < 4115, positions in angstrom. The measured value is 1.06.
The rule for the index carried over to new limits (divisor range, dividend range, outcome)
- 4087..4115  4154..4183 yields 1.08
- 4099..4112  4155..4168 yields 1.20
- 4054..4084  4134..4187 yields 0.96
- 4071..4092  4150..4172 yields 1.07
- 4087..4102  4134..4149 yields 0.97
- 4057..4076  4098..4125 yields 0.88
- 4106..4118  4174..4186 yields 1.03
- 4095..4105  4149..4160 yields 1.04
